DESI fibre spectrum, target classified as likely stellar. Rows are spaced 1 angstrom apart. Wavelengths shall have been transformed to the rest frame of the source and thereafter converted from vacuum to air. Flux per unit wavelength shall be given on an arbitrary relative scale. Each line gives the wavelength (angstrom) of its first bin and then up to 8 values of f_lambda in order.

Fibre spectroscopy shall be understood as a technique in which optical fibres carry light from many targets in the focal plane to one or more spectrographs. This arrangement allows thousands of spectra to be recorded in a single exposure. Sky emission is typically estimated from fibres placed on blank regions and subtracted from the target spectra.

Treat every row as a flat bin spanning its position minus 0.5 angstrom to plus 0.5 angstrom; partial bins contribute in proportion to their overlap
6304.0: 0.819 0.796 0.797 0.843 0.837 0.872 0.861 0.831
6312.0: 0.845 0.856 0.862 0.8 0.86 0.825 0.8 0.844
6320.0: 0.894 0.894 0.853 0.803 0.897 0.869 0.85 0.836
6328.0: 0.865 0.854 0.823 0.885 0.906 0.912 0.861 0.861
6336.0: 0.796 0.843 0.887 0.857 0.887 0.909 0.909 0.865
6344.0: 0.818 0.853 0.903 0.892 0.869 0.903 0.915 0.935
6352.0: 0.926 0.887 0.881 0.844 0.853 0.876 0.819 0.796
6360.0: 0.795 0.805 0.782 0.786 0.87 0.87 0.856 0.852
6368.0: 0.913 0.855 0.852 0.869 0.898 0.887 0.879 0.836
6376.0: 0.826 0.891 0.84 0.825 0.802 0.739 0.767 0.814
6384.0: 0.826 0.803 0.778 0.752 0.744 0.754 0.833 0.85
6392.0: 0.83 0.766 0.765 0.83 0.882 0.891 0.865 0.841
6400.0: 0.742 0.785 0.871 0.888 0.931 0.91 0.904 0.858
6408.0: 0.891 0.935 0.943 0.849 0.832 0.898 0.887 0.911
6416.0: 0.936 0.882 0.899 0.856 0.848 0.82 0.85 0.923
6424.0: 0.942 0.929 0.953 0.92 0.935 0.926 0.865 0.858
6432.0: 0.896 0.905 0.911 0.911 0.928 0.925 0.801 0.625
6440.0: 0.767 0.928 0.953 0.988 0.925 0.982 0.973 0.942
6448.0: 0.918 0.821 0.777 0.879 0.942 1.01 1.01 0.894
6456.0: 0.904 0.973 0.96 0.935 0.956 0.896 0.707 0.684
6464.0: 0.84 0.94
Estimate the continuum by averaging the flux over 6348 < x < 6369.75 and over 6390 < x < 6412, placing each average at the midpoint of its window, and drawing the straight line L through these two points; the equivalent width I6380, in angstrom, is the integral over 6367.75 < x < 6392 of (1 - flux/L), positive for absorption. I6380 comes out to 0.9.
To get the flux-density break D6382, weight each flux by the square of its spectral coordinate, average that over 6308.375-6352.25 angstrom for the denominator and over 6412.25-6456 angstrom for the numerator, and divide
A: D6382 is 1.1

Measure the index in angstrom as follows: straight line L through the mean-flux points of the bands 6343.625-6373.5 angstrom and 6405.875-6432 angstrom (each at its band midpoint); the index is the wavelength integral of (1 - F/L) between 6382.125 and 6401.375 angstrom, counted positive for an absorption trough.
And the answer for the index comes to 1.6 angstrom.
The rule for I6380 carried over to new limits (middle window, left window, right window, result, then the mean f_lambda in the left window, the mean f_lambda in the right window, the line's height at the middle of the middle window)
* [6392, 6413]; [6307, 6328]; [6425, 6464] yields 0.5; 0.85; 0.897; 0.881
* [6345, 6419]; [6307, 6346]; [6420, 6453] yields 2.1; 0.858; 0.895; 0.877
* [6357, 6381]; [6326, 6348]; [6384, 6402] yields -0.2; 0.867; 0.809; 0.834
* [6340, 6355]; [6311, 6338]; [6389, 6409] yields -0.6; 0.854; 0.849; 0.852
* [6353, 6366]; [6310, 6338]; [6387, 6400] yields 0.0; 0.854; 0.815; 0.834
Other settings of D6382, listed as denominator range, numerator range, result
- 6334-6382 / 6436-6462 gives 1.09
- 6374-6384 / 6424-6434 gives 1.13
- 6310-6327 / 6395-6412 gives 1.05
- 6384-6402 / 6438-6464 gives 1.12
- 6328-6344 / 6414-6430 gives 1.07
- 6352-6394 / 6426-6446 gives 1.10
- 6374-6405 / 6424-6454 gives 1.12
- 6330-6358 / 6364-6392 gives 0.96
